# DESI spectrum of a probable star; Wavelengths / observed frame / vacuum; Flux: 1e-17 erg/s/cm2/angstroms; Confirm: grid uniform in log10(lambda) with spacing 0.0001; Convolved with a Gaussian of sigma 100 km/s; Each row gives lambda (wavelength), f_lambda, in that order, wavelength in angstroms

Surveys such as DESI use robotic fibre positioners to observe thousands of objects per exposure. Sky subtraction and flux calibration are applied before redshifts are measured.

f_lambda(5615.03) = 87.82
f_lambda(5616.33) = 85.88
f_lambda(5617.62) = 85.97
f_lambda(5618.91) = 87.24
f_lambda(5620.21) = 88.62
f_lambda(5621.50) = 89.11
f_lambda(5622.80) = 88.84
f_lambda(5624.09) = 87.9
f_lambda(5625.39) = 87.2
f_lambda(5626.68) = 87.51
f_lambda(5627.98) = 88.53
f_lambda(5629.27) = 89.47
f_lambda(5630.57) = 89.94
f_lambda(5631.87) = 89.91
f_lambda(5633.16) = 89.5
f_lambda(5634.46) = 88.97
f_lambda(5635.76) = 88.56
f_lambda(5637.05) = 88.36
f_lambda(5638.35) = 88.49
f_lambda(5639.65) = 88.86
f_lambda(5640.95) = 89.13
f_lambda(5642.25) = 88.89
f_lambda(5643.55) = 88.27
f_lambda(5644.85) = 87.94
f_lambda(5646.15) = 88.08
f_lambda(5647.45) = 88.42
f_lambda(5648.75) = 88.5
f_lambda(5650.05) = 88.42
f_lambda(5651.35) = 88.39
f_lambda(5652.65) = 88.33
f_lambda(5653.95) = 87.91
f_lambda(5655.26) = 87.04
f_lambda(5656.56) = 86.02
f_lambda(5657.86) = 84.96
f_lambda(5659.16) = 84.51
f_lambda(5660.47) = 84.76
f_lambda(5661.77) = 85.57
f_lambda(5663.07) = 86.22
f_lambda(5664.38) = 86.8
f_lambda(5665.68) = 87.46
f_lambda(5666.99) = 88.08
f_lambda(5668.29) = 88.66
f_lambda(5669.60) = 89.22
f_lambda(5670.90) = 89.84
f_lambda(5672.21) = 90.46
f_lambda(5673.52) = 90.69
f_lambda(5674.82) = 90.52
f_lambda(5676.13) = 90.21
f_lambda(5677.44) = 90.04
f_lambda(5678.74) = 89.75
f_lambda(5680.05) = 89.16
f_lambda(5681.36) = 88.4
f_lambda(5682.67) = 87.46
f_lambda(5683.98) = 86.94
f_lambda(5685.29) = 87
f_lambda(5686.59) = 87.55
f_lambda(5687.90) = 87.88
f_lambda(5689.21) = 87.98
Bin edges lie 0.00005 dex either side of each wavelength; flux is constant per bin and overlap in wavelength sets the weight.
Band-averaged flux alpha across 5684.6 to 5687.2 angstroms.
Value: 87.5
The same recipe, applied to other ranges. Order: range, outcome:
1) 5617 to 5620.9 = 87.3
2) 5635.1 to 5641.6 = 88.7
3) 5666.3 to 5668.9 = 88.3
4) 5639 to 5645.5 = 88.6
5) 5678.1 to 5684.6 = 88.2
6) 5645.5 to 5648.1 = 88.3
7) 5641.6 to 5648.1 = 88.3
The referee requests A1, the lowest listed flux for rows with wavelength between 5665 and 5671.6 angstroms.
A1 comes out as 87.46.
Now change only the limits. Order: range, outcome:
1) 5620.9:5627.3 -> 87.2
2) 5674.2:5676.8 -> 90.21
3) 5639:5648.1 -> 87.94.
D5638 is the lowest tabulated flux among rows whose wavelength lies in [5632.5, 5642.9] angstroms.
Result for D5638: 88.36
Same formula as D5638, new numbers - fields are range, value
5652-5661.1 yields 84.51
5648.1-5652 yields 88.39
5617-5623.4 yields 85.97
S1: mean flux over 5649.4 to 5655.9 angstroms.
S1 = 88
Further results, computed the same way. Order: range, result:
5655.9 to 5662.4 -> 85.2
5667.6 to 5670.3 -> 89.1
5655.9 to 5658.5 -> 85.7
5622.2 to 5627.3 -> 87.9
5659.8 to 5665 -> 85.7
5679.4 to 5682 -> 88.7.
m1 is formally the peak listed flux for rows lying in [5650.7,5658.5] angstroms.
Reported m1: 88.39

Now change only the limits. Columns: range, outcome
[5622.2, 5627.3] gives 88.84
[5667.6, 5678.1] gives 90.69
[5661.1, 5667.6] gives 88.08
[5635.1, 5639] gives 88.56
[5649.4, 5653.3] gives 88.42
